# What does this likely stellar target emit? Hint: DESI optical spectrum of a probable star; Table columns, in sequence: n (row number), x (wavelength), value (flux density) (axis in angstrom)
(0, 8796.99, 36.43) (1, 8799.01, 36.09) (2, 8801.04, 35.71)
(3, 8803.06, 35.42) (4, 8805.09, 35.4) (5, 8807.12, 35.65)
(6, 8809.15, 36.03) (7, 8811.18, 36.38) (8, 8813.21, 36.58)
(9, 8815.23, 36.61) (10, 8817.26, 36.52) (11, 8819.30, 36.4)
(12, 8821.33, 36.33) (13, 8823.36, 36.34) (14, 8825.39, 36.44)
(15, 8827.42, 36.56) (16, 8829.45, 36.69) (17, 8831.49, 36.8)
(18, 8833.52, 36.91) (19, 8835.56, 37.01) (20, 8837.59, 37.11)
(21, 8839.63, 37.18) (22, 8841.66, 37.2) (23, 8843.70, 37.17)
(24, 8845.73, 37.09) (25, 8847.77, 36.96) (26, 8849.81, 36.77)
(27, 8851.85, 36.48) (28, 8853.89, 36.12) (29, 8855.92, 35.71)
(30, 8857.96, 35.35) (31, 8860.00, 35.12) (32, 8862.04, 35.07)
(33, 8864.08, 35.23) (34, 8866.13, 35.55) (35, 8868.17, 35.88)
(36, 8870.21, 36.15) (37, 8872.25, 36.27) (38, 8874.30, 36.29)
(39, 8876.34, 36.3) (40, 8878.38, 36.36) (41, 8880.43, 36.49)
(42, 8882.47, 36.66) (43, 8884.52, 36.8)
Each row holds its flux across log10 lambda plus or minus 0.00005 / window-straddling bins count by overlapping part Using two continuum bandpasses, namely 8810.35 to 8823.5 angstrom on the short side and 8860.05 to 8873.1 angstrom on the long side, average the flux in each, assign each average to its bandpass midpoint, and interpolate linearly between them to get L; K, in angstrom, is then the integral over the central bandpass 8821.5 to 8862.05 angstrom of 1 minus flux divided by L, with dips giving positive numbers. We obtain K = -0.5 angstrom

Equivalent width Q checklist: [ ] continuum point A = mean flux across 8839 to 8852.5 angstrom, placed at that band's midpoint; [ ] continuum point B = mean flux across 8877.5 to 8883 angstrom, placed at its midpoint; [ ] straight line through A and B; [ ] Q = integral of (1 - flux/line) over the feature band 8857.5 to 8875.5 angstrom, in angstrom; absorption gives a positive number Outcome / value 0.5 angstrom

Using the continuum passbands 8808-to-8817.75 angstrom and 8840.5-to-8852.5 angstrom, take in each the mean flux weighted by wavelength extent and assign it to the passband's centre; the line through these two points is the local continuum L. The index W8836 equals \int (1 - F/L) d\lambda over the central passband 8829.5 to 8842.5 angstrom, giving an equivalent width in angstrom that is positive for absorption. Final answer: -0.1 angstrom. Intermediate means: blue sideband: 36.4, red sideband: 37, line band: 37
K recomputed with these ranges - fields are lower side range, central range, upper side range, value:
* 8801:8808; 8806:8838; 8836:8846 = -0.2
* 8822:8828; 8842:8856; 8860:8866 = -0.4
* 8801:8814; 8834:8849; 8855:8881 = -0.5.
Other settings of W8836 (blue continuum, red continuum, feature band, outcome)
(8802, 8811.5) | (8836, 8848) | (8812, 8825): -0.1 angstrom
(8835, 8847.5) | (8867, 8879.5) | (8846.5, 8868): 0.5 angstrom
